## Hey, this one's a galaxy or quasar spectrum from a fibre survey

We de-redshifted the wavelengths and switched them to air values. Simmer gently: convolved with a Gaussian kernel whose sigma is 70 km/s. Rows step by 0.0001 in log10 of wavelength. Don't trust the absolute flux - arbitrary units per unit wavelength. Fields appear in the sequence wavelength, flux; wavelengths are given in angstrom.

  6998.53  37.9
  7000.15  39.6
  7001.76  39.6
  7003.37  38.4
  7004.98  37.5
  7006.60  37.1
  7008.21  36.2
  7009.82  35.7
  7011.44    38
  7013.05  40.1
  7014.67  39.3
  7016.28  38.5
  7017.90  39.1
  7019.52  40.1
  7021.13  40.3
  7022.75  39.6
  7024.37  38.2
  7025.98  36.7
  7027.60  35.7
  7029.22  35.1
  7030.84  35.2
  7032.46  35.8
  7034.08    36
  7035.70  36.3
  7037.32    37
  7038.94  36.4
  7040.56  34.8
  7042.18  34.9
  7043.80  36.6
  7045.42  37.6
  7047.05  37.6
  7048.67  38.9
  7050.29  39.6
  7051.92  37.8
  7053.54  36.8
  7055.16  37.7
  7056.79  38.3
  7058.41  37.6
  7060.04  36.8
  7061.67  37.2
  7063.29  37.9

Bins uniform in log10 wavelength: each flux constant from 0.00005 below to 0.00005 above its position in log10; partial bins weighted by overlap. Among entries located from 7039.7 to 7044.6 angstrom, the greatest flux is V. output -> 36.6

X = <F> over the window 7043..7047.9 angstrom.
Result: 37.3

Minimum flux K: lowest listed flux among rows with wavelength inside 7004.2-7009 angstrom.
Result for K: 36.2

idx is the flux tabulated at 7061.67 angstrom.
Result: 37.2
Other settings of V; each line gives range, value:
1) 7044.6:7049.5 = 38.9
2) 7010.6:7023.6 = 40.3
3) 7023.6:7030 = 38.2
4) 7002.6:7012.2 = 38.4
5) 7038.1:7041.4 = 36.4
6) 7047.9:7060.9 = 39.6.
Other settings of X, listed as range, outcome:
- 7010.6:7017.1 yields 38.9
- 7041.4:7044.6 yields 35.8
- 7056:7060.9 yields 37.5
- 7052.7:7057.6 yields 37.6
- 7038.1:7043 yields 35.4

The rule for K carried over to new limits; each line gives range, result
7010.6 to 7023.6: 38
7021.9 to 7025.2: 38.2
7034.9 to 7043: 34.8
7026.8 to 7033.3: 35.1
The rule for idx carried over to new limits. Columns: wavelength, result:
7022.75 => 39.6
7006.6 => 37.1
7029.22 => 35.1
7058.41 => 37.6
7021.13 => 40.3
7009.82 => 35.7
